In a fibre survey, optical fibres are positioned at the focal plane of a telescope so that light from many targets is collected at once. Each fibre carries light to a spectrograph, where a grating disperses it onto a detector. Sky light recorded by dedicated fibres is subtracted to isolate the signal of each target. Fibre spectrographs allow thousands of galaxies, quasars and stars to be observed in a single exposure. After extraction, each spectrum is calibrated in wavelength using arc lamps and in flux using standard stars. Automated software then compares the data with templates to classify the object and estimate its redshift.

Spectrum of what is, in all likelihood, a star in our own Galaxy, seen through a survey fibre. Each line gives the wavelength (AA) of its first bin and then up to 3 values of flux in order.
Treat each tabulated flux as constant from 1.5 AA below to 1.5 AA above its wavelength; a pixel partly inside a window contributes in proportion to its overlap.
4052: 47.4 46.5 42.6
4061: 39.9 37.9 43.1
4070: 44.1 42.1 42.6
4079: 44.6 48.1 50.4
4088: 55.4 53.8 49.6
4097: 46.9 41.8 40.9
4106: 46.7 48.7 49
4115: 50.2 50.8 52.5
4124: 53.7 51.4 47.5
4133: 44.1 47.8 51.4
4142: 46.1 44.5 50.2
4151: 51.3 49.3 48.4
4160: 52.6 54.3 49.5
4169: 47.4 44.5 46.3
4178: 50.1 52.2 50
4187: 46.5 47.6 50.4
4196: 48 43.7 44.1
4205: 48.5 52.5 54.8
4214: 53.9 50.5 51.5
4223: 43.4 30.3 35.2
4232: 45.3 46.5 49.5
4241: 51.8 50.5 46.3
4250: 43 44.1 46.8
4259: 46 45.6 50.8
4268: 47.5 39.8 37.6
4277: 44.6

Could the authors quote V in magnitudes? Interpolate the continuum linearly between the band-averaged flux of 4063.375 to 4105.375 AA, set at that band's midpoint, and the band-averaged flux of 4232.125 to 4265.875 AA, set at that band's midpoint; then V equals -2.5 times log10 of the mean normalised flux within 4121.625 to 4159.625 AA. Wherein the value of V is -0.059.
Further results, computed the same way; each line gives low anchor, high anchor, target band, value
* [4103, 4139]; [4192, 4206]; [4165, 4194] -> -0.024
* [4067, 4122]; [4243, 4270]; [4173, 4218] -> -0.052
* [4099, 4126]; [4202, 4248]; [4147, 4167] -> -0.063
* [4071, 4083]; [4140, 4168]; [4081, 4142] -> -0.055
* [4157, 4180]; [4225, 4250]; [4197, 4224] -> -0.065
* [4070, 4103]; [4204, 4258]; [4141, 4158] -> -0.031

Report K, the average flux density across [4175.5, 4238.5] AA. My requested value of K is 47.3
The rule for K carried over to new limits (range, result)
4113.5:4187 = 49.4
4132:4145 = 47.1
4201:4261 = 46.7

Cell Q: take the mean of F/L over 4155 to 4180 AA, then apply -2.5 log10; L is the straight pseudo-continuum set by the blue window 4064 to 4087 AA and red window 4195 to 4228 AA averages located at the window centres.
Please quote -0.06 mag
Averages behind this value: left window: 44.8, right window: 47.2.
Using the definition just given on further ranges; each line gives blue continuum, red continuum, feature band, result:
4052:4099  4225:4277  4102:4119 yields -0.05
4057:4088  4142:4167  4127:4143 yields 0.01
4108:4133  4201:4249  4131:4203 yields 0.01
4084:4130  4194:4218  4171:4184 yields 0.02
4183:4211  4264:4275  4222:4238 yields 0.13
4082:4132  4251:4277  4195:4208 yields -0.01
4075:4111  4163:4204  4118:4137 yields -0.04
